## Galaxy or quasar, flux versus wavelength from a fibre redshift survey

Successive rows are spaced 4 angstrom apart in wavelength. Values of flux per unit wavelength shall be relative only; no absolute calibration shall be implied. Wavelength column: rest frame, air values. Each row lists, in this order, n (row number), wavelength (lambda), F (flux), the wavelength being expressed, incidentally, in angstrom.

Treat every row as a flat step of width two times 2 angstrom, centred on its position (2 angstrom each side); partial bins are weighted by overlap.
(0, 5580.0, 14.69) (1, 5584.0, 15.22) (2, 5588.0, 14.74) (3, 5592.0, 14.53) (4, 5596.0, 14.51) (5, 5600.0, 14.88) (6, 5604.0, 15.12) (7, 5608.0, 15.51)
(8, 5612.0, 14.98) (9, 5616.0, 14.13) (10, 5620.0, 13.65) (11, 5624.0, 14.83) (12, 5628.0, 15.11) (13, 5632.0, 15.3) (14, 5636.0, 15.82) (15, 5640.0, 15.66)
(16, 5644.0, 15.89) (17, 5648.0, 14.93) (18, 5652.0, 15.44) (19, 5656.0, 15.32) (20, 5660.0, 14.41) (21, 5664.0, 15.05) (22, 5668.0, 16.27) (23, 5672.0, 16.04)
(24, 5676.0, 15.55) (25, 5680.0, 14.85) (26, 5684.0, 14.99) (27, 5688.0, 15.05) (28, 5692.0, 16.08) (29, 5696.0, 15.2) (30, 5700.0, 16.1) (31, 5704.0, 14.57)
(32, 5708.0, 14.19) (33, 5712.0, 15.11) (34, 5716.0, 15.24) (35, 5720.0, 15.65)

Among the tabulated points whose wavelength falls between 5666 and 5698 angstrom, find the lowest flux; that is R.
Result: 14.85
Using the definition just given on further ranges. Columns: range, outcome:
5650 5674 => 14.41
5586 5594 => 14.53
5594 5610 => 14.51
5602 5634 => 13.65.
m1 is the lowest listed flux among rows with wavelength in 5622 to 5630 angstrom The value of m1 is 14.83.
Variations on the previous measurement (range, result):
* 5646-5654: 14.93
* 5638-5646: 15.66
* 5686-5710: 14.19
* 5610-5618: 14.13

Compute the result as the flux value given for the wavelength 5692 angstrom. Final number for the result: 16.08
